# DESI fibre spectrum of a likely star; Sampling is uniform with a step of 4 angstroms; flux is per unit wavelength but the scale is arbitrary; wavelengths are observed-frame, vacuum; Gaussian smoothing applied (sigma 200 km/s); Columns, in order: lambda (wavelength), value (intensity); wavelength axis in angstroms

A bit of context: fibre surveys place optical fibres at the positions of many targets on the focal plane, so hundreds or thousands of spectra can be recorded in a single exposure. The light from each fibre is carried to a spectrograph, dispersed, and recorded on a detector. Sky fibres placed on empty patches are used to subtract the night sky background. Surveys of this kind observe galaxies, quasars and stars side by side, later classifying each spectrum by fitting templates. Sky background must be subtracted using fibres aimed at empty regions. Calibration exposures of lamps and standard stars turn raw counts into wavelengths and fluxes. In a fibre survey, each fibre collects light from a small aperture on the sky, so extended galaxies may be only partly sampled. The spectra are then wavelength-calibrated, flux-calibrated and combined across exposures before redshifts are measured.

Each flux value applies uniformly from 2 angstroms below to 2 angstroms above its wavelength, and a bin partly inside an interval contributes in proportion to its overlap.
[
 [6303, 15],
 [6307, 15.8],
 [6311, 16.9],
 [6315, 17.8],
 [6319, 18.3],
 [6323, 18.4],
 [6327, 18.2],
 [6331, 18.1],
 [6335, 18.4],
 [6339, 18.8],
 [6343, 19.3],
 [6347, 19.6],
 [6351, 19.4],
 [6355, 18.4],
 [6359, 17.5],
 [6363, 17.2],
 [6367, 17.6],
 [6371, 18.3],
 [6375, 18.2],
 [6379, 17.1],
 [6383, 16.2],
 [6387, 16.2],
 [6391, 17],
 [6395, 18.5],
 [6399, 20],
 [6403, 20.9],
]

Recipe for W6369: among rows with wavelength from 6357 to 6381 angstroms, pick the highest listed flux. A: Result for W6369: 18.3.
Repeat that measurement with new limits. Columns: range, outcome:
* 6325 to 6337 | 18.4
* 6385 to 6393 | 17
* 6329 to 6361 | 19.6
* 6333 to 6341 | 18.8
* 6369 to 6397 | 18.5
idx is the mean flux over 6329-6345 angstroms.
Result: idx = 18.6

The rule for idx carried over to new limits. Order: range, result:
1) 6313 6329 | 18.2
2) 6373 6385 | 17.2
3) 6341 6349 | 19.5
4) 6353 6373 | 17.8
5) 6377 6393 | 16.6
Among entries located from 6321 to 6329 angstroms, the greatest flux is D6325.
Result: 18.4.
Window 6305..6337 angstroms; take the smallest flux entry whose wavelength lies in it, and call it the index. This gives 15.8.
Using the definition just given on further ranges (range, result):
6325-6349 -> 18.1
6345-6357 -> 18.4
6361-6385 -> 16.2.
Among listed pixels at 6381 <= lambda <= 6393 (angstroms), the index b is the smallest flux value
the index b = 16.2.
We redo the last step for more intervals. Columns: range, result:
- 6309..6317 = 16.9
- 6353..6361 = 17.5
